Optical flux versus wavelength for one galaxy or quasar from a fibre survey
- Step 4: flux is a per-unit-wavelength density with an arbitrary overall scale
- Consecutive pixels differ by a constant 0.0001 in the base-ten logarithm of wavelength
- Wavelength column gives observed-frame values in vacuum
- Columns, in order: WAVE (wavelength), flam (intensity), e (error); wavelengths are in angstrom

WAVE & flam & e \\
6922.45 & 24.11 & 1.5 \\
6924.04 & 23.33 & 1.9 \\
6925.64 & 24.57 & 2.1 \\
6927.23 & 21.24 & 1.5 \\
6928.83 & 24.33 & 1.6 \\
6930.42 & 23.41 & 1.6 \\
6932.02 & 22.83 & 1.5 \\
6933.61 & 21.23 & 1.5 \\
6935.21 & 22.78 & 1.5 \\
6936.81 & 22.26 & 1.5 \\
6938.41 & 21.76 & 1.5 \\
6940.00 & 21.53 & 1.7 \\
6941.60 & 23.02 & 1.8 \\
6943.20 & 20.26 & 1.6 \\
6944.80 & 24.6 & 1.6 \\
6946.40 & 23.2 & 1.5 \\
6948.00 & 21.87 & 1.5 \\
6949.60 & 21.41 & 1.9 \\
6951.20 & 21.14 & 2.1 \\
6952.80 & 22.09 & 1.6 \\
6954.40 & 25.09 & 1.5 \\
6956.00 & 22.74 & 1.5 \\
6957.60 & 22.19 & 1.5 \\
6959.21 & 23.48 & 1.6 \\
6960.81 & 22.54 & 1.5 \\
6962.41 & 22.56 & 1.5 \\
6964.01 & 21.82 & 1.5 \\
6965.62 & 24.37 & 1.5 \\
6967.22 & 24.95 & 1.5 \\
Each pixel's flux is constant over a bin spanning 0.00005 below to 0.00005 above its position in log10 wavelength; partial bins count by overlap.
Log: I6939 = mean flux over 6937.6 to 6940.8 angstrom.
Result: 21.7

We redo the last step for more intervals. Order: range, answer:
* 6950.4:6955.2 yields 22.8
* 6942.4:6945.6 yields 22.4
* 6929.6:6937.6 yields 22.5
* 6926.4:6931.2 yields 23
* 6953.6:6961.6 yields 23.2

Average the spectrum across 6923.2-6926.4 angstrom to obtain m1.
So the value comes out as 23.9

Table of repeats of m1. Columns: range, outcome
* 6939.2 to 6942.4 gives 22.3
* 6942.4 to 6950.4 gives 22.3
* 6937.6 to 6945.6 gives 22.2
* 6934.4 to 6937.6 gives 22.5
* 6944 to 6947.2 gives 23.9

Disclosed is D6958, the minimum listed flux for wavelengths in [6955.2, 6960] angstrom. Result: 22.19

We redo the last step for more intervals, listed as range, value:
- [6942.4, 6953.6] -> 20.26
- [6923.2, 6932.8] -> 21.24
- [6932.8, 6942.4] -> 21.23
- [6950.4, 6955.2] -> 21.14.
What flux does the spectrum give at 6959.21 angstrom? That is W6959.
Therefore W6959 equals 23.48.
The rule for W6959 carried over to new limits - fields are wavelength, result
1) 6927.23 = 21.24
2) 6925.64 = 24.57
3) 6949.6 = 21.41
